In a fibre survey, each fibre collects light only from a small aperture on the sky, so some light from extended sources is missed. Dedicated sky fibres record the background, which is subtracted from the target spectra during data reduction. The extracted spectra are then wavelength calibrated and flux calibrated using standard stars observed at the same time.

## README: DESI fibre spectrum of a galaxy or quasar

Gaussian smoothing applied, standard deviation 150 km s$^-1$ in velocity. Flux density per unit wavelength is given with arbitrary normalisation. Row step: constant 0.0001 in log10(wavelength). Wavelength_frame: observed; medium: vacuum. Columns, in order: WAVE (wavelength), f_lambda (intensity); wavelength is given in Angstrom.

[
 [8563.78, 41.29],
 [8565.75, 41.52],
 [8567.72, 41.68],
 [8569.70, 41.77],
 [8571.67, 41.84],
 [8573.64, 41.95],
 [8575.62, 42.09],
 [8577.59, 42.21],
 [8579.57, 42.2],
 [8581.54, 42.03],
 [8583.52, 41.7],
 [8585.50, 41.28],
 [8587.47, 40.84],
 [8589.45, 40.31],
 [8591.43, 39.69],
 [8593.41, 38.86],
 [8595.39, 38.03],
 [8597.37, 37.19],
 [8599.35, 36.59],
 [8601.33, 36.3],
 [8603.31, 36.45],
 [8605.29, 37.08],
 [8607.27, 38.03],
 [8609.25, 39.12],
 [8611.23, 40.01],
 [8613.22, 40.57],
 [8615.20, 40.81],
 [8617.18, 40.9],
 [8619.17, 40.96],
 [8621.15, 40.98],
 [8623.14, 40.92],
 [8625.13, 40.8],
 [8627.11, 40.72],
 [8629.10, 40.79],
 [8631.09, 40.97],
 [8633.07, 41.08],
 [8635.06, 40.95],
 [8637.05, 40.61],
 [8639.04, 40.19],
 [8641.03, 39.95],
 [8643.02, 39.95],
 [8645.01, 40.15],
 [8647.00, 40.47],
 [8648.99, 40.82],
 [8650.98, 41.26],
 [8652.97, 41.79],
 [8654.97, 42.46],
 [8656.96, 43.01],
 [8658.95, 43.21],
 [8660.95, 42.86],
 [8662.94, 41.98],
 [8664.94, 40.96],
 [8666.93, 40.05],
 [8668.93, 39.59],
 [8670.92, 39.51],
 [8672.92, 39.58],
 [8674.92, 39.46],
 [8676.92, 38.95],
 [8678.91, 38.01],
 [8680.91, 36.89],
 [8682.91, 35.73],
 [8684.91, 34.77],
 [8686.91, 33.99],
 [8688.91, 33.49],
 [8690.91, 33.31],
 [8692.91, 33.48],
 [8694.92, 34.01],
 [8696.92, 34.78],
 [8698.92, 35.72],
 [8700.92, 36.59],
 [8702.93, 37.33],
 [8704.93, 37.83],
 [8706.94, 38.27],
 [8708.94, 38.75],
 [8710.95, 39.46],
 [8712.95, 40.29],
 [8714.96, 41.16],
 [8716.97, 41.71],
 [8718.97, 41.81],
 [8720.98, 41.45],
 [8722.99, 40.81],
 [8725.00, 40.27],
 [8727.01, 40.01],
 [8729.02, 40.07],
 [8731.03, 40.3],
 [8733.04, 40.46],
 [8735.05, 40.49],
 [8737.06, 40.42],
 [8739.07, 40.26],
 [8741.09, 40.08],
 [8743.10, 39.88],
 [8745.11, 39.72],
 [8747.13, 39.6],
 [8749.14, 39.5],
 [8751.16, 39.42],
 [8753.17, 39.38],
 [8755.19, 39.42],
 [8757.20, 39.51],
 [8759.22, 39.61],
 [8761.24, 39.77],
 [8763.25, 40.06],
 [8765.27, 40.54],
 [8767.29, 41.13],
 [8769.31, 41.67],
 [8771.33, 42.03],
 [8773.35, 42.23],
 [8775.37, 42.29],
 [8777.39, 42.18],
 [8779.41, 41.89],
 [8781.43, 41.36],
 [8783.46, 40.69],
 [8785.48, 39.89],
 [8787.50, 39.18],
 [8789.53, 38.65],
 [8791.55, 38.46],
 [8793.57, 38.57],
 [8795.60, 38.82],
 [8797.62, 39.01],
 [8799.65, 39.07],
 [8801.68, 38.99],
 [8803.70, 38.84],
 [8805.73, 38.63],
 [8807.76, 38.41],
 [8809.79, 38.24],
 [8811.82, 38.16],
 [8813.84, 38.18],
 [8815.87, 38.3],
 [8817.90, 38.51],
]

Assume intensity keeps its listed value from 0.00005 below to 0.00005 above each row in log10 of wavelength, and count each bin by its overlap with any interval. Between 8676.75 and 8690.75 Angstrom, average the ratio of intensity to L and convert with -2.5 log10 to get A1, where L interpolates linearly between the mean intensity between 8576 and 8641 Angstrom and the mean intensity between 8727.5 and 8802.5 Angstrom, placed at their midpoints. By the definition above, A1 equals 0.13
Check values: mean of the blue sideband 40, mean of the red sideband 40.1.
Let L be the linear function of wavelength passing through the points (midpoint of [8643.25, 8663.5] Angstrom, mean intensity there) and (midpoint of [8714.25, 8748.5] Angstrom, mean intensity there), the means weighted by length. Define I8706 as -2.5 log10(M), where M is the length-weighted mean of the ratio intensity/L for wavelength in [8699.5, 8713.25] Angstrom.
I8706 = 0.074 mag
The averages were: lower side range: 41.7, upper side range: 40.5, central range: 38.2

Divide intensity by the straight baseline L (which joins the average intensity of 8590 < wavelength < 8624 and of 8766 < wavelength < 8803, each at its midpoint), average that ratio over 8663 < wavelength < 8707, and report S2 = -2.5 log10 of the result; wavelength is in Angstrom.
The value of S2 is 0.07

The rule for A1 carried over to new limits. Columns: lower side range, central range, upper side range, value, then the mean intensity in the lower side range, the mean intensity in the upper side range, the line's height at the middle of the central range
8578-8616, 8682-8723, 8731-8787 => 0.079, 39.4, 40.5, 40.1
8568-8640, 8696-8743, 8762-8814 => 0.014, 40.2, 39.9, 40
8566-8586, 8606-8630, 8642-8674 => 0.030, 41.9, 41.1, 41.5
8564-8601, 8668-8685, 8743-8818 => 0.054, 40.6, 39.7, 40.2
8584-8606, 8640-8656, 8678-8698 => -0.125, 38.5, 34.8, 36.4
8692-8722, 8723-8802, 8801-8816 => -0.050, 38.2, 38.5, 38.4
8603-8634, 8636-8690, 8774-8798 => 0.014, 40.1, 40.2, 40.1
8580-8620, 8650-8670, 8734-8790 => -0.052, 39.4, 40.4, 39.8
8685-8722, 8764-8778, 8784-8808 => -0.086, 37.4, 38.9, 38.5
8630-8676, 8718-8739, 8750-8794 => 0.000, 40.9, 40.4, 40.6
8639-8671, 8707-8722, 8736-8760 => -0.007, 41.2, 39.7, 40.2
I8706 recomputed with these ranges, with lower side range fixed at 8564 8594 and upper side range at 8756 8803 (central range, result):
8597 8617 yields 0.08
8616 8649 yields 0.01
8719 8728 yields 0.00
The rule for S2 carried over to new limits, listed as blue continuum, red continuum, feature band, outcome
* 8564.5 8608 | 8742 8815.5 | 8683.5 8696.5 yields 0.18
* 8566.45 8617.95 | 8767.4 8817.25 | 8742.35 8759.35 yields 0.01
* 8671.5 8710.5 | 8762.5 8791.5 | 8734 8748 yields -0.03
